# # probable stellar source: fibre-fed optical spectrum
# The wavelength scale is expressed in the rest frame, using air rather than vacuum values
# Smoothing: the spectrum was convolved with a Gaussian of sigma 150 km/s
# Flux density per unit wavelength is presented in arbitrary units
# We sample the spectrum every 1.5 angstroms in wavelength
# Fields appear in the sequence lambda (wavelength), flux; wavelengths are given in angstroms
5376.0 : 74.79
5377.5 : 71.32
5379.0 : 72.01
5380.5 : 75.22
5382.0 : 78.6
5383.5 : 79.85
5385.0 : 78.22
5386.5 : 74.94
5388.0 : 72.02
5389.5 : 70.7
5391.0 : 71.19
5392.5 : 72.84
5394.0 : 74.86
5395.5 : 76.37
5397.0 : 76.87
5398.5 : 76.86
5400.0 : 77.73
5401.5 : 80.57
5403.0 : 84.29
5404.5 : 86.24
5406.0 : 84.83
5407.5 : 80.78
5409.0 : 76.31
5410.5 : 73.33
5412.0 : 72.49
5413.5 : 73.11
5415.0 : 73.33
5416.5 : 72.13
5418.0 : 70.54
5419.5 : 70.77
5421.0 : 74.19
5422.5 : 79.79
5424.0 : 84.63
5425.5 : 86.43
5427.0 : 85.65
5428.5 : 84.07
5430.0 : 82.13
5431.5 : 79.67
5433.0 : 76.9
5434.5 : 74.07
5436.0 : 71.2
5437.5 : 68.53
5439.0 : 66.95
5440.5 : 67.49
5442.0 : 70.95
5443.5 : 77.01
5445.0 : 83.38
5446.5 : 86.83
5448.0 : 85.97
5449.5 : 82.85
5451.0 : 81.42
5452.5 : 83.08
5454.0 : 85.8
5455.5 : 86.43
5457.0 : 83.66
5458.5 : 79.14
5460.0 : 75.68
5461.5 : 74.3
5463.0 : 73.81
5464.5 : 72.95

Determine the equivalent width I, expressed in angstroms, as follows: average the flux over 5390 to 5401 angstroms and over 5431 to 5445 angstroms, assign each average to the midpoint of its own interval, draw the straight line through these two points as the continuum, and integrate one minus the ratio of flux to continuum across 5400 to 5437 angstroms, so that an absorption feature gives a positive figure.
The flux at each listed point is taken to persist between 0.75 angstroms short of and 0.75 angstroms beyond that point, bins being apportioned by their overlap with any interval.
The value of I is -2.1 angstroms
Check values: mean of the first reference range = 75.3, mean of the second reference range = 73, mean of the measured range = 78.2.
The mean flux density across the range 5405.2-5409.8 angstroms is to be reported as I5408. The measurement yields 80.6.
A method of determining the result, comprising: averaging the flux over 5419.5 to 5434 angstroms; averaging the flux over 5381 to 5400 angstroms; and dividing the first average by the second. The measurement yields 1.07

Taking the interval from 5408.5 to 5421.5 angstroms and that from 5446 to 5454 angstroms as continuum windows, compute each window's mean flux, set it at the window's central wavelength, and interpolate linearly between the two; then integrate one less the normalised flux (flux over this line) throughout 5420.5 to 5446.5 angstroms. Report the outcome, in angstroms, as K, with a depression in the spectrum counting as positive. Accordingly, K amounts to 0.4 angstroms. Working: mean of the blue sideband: 72.8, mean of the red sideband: 84.1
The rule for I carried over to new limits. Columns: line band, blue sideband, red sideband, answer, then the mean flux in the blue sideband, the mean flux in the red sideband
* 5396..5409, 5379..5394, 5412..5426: -0.9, 74.7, 75.7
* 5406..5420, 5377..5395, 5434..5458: 0.4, 74.4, 78.5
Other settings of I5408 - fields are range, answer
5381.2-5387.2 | 77.9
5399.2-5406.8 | 82.7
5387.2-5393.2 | 71.7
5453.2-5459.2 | 83.8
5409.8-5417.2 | 72.9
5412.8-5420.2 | 72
